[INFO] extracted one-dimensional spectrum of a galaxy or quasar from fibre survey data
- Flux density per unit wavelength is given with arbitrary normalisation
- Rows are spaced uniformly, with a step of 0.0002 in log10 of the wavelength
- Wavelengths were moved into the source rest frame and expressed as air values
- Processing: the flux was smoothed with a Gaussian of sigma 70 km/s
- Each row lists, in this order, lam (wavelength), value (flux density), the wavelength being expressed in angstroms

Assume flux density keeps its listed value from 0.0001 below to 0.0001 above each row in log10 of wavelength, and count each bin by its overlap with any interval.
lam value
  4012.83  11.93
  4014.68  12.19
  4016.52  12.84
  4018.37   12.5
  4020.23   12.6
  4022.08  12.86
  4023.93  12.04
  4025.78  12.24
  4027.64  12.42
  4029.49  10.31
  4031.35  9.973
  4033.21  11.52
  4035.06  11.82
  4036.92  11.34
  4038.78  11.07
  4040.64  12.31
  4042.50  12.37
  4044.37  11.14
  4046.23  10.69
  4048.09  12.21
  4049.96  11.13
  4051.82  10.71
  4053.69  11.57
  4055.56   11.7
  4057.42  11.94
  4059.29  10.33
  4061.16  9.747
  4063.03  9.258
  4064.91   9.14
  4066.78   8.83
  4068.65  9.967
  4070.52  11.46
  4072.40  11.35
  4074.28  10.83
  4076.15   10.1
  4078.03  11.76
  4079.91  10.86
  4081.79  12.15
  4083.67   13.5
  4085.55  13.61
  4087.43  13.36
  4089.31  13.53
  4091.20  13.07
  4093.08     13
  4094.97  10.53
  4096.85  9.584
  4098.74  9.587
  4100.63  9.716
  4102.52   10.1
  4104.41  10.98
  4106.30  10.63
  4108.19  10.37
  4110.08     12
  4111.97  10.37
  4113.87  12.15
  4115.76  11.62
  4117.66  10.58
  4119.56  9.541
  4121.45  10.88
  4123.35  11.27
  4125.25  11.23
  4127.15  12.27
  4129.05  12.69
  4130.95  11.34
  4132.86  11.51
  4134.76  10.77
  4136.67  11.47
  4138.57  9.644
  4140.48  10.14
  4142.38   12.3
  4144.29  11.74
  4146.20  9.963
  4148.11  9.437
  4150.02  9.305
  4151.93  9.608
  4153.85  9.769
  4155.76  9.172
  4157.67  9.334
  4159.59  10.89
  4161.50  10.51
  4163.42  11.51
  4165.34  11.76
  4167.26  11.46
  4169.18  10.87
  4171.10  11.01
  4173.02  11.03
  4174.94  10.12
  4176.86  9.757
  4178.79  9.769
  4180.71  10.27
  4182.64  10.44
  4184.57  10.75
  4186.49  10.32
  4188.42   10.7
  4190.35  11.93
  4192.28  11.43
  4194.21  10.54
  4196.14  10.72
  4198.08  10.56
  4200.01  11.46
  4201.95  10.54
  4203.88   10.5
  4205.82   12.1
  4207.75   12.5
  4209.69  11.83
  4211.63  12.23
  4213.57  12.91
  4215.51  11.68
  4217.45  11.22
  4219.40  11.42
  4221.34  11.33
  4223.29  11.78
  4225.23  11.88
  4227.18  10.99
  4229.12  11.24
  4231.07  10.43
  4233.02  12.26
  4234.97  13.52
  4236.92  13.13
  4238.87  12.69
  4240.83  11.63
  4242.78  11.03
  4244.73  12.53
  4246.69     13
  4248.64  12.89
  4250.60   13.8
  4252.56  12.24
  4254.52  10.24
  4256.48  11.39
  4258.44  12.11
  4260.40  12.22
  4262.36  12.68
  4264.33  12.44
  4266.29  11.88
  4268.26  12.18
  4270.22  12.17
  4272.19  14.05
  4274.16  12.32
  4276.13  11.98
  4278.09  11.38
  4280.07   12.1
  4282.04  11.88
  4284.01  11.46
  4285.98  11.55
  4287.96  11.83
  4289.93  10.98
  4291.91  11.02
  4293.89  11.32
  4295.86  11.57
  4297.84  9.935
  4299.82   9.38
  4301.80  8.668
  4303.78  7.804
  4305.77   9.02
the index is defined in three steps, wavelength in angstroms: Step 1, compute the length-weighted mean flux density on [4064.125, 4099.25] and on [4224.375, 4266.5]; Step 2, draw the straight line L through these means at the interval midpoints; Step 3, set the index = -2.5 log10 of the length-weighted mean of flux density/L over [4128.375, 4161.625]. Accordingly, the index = 0.114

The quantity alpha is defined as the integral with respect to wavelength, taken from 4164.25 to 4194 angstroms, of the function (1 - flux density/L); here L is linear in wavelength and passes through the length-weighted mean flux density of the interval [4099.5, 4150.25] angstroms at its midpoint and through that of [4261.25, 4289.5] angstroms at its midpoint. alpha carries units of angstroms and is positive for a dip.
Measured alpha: 1.5 angstroms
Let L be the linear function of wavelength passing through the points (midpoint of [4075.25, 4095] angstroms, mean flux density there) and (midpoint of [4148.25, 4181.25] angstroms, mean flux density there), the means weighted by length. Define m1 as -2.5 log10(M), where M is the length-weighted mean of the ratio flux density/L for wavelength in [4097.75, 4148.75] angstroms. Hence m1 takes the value 0.05 mag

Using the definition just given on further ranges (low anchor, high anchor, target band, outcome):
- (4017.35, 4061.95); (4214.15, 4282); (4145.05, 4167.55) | 0.16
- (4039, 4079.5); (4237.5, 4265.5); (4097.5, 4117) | 0.05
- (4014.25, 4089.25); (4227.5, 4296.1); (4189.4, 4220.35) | 0.04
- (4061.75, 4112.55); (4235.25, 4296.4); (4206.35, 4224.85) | -0.01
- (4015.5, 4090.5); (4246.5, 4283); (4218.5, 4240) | 0.02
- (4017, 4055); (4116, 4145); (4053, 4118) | 0.03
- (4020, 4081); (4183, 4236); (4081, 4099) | -0.10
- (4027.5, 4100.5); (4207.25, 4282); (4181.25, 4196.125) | 0.09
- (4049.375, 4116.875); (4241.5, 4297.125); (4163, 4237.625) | 0.04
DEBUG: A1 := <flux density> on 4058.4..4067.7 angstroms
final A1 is 9.45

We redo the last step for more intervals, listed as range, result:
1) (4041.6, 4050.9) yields 11.5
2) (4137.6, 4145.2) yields 11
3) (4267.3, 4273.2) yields 12.8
